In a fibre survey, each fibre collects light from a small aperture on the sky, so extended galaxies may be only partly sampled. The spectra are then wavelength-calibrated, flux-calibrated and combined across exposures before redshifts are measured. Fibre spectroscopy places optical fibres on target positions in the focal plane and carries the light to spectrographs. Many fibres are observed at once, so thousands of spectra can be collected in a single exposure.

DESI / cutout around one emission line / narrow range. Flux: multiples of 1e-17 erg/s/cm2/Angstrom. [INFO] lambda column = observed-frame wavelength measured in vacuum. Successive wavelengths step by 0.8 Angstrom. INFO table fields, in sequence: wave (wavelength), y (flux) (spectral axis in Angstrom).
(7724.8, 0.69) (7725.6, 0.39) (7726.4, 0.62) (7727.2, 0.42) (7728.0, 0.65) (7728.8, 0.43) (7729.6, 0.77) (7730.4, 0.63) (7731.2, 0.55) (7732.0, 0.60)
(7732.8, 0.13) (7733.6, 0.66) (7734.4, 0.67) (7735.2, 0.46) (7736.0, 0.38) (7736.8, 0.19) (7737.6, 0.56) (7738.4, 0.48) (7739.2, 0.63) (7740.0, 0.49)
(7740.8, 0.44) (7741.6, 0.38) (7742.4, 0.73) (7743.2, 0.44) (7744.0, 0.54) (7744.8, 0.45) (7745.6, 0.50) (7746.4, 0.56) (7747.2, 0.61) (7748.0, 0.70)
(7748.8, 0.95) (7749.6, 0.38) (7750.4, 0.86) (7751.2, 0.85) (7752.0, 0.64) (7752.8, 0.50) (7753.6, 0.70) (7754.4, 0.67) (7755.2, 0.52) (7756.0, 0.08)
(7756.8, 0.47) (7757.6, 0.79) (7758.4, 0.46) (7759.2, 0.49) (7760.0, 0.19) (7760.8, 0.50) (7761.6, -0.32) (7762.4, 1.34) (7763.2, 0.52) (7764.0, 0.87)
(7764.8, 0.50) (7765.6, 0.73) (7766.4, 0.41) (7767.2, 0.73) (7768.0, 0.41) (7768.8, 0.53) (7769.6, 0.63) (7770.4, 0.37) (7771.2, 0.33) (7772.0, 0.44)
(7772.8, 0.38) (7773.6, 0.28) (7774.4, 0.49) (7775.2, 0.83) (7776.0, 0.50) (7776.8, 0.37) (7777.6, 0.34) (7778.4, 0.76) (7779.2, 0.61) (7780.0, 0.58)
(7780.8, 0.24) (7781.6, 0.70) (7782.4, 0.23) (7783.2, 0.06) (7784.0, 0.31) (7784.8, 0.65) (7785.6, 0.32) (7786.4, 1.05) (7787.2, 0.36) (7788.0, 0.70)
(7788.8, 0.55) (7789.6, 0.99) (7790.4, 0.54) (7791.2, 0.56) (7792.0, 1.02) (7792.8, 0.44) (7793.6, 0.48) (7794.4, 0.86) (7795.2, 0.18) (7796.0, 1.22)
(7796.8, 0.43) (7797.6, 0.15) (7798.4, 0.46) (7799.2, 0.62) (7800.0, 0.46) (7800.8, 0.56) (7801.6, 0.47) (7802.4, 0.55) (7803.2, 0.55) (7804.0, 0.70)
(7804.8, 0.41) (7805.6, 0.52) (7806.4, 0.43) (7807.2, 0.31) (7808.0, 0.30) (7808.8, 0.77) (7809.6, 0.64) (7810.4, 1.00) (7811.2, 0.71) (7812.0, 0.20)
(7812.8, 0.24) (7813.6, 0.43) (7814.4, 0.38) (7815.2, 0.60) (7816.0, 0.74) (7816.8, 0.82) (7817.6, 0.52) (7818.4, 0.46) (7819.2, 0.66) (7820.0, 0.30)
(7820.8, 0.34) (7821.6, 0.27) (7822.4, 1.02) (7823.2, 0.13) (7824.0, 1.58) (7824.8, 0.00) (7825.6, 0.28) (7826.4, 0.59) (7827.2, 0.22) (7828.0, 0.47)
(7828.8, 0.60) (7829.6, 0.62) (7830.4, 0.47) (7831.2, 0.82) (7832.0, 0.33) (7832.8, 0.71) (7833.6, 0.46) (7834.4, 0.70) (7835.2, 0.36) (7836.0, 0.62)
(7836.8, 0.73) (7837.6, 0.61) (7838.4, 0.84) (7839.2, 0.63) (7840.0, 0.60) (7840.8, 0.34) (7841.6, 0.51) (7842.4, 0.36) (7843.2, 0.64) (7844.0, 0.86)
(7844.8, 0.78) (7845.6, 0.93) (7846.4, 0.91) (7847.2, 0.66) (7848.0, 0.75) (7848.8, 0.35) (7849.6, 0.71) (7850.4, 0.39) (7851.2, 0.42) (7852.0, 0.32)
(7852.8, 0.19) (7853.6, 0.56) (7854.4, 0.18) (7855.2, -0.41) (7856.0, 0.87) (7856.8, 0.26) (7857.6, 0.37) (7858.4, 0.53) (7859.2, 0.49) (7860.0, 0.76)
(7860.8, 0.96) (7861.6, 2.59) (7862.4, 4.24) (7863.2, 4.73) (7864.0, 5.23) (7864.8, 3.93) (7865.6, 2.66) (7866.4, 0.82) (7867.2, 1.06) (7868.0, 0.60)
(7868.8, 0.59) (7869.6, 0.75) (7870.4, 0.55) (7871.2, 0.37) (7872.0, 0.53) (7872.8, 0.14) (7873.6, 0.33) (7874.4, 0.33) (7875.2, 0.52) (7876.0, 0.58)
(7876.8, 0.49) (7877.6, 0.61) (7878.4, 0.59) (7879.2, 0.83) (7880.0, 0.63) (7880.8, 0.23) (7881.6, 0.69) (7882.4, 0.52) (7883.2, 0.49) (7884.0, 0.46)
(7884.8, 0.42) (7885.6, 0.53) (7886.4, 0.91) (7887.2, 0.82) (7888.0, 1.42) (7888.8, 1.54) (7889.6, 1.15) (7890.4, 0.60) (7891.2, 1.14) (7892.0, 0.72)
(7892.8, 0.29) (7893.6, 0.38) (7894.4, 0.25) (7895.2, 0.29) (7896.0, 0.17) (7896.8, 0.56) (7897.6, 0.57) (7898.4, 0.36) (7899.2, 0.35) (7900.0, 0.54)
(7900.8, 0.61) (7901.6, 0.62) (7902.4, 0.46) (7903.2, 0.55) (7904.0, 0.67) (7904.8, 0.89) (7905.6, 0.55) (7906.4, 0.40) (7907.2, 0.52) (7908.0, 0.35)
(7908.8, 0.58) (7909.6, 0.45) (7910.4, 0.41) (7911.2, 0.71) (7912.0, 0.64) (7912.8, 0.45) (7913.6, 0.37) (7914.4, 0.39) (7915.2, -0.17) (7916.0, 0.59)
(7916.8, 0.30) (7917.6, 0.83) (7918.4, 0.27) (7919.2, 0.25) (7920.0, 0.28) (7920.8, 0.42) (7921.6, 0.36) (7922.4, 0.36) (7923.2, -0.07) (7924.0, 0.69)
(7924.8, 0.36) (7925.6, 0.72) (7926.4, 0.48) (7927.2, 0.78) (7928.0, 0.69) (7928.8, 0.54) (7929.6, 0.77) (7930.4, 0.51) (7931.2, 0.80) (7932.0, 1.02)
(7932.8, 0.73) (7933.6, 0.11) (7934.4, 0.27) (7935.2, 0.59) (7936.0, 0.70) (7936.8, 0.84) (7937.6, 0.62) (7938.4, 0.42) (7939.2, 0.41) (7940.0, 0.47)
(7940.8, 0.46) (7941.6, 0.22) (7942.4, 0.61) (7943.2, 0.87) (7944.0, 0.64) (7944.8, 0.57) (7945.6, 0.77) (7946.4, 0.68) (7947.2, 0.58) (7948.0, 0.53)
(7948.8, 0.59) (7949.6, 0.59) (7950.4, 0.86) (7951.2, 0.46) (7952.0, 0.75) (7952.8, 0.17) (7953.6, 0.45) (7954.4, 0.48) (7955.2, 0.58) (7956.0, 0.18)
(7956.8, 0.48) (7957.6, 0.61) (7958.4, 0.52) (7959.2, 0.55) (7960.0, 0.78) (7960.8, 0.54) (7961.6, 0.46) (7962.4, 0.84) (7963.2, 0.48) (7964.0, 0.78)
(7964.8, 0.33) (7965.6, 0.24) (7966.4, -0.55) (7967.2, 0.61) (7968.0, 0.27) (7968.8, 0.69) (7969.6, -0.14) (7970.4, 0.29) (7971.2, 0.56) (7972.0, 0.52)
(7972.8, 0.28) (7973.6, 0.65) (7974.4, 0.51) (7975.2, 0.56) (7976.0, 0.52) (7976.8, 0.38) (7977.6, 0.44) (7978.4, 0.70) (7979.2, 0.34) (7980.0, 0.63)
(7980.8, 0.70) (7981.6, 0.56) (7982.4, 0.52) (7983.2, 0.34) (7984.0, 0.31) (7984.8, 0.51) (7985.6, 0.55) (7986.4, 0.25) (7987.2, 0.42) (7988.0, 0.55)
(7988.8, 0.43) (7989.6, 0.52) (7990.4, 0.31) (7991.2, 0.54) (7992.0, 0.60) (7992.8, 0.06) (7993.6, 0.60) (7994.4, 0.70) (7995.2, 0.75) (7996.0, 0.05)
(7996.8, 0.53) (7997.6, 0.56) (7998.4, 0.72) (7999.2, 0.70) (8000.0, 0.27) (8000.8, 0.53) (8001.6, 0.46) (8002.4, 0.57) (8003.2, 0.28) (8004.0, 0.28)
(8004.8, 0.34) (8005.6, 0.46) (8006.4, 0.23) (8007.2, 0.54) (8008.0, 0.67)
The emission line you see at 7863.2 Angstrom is H-alpha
